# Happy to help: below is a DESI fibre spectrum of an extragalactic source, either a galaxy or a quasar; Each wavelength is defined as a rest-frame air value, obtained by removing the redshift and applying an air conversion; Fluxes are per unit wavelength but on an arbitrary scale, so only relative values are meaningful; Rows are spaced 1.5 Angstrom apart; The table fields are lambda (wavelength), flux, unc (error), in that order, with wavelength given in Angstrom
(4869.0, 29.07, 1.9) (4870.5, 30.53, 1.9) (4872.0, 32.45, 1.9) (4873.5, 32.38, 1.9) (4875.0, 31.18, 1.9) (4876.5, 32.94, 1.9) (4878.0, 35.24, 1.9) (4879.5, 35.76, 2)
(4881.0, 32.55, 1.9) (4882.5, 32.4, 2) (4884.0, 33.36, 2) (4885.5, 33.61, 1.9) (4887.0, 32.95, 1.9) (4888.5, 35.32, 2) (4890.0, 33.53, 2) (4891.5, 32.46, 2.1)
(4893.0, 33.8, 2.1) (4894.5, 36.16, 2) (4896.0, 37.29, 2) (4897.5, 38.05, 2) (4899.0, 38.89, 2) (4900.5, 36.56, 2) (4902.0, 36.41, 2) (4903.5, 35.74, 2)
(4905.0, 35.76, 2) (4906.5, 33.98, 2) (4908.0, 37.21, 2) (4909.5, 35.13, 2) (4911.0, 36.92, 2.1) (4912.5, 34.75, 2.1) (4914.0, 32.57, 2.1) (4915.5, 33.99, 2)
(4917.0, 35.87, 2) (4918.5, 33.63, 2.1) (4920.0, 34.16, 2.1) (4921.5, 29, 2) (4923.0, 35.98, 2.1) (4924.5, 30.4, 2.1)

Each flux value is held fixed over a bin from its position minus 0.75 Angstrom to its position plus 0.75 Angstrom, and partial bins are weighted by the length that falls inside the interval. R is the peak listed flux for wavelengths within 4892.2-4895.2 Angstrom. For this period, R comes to 36.16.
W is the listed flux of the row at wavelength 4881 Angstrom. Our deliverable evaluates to 32.55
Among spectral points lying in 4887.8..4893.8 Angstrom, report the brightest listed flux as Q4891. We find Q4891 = 35.32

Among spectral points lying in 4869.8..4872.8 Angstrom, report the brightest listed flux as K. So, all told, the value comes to 32.45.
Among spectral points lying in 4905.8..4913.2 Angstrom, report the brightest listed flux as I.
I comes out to 37.21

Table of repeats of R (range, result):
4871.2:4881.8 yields 35.76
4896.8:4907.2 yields 38.89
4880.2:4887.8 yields 33.61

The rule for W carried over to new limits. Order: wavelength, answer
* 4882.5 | 32.4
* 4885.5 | 33.61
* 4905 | 35.76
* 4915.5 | 33.99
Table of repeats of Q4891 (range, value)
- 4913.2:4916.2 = 33.99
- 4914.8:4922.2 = 35.87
